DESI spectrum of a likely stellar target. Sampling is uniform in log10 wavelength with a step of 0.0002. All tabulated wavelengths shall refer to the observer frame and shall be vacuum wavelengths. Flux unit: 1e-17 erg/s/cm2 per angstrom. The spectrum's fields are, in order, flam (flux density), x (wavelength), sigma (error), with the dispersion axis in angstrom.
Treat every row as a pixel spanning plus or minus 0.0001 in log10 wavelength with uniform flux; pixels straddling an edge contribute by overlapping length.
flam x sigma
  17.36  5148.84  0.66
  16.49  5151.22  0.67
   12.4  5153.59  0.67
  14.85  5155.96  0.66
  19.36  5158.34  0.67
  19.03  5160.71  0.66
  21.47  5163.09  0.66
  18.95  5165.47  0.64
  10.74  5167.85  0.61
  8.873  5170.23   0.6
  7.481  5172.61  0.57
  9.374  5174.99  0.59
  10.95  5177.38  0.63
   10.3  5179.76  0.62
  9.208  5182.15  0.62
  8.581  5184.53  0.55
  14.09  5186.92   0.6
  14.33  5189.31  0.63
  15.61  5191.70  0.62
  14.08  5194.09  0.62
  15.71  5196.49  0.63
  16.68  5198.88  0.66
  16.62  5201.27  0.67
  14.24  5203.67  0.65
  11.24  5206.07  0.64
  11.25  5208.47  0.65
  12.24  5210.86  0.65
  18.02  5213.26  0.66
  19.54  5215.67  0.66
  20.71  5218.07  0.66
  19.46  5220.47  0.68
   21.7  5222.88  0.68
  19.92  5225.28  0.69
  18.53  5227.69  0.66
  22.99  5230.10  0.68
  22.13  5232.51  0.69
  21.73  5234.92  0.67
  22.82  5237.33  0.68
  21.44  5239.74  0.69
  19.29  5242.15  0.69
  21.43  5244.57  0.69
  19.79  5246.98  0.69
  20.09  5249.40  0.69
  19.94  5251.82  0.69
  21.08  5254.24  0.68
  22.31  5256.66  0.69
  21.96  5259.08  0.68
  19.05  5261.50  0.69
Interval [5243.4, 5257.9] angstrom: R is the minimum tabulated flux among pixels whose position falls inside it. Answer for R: 19.79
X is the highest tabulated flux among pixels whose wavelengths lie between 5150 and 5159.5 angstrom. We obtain 19.36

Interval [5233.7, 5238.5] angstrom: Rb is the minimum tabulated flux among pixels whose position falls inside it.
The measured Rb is 21.73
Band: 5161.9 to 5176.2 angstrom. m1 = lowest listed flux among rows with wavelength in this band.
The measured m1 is 7.481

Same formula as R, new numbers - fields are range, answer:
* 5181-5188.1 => 8.581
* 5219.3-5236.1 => 18.53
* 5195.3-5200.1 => 15.71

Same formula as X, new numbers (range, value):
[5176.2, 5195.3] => 15.61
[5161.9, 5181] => 21.47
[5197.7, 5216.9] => 19.54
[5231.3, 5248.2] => 22.82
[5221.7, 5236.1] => 22.99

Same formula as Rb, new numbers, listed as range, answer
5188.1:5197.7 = 14.08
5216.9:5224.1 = 19.46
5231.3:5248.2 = 19.29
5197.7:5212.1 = 11.24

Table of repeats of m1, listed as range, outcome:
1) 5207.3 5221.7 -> 11.25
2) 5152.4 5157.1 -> 12.4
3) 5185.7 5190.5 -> 14.09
